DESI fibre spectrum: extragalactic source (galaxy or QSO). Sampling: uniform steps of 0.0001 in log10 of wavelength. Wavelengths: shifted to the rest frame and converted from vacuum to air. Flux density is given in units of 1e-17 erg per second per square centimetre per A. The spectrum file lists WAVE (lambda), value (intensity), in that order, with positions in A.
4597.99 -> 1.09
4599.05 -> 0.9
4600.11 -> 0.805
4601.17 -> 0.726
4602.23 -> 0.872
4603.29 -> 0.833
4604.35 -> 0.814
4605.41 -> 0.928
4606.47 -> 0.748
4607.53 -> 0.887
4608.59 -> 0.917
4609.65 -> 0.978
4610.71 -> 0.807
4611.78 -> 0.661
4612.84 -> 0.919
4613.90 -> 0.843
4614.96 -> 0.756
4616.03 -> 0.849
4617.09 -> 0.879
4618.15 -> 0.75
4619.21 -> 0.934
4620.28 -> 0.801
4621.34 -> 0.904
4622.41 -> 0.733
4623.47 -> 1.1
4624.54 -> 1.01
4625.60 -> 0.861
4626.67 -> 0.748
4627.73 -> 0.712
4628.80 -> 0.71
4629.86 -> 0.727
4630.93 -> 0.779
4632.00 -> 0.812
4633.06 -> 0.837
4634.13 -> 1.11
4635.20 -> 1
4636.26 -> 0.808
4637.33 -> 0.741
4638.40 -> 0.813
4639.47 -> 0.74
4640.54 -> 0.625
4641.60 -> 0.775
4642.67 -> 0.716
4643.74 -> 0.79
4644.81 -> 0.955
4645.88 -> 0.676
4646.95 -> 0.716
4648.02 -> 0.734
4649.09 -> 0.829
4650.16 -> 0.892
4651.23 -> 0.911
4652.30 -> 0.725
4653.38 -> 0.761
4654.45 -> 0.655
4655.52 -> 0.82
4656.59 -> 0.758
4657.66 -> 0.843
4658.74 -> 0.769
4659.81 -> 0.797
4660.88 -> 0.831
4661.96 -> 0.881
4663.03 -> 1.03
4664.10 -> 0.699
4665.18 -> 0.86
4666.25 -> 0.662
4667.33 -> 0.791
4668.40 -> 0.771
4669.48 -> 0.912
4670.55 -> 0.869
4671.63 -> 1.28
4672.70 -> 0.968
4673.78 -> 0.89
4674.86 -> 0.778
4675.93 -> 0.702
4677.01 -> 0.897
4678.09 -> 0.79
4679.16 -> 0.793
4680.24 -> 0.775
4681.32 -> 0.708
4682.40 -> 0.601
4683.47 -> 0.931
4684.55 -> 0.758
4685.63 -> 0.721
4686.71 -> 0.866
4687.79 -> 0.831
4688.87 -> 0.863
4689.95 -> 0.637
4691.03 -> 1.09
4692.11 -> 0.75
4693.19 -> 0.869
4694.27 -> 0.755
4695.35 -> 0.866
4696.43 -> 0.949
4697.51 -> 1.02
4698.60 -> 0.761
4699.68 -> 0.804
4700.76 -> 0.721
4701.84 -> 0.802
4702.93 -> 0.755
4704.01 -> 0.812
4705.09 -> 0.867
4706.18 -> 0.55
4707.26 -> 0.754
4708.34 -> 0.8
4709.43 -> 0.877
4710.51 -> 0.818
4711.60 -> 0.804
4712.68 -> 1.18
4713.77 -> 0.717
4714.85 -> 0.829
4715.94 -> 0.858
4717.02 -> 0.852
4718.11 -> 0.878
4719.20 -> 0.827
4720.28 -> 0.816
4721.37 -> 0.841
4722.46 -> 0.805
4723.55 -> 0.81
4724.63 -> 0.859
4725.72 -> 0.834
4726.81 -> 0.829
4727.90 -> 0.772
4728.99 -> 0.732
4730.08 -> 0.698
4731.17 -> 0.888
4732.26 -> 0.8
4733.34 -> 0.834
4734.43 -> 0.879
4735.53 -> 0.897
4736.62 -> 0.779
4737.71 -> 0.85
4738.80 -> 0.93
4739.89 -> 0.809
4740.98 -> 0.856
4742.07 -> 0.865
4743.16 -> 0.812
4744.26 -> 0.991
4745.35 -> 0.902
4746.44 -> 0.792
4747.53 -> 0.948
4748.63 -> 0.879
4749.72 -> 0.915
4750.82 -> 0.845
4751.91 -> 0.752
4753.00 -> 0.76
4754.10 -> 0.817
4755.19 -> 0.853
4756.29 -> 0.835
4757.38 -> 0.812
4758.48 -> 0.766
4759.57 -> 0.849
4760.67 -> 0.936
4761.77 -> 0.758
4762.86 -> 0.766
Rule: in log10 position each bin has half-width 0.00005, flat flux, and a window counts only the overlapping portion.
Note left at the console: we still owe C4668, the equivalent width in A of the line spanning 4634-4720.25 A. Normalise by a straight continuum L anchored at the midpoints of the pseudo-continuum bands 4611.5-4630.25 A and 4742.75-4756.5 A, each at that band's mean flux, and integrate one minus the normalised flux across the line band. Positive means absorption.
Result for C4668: 2.3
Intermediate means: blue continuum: 0.831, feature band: 0.819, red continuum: 0.854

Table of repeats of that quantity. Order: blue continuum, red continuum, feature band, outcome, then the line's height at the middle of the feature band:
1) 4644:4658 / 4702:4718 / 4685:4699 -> -0.6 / 0.811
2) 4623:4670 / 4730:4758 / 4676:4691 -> 0.6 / 0.825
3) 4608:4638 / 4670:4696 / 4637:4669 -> 2.0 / 0.84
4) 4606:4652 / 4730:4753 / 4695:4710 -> 0.6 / 0.844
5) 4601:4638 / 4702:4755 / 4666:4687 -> 0.3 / 0.838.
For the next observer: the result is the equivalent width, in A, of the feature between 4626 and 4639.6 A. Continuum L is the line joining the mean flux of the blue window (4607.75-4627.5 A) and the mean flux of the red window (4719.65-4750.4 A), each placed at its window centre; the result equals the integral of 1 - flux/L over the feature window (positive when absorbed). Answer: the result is 0.7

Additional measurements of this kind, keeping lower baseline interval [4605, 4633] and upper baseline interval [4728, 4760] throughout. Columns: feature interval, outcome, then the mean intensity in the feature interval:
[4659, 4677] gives -0.4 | 0.857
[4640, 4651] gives 0.8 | 0.775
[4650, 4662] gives 0.6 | 0.797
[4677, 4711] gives 1.3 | 0.805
